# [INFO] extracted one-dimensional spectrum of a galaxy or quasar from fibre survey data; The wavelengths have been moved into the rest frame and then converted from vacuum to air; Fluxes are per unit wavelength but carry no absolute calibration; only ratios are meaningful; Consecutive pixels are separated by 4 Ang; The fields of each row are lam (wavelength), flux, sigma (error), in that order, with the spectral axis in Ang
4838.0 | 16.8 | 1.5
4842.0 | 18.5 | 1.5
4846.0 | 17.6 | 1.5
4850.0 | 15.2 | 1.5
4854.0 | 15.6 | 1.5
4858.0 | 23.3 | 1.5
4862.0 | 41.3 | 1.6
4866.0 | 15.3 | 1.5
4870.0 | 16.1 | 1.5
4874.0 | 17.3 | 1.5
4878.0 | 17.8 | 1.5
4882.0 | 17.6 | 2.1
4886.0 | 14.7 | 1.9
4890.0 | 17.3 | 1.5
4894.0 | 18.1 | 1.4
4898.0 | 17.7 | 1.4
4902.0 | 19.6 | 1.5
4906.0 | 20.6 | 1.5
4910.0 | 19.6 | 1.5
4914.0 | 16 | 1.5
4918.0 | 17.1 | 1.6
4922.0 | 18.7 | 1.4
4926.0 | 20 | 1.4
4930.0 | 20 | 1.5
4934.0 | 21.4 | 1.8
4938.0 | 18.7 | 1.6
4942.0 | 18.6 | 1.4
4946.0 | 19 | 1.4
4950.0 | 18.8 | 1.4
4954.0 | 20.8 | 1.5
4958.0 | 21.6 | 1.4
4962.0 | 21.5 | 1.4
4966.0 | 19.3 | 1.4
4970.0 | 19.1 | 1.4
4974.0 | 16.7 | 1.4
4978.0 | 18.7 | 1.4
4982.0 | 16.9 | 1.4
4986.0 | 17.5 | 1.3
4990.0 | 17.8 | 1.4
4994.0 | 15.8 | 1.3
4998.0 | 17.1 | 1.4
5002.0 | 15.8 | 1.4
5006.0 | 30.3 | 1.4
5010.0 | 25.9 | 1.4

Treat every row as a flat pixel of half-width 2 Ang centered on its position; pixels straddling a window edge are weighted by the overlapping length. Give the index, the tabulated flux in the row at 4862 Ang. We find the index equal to 41.3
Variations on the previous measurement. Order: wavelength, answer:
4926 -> 20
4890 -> 17.3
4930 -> 20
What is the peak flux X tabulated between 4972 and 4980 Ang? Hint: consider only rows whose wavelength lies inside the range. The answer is 18.7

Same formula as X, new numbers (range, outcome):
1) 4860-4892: 41.3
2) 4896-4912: 20.6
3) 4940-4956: 20.8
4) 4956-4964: 21.6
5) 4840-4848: 18.5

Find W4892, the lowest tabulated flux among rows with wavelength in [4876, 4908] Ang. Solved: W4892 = 14.7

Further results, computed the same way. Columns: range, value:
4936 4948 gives 18.6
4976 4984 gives 16.9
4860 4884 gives 15.3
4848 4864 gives 15.2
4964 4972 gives 19.1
